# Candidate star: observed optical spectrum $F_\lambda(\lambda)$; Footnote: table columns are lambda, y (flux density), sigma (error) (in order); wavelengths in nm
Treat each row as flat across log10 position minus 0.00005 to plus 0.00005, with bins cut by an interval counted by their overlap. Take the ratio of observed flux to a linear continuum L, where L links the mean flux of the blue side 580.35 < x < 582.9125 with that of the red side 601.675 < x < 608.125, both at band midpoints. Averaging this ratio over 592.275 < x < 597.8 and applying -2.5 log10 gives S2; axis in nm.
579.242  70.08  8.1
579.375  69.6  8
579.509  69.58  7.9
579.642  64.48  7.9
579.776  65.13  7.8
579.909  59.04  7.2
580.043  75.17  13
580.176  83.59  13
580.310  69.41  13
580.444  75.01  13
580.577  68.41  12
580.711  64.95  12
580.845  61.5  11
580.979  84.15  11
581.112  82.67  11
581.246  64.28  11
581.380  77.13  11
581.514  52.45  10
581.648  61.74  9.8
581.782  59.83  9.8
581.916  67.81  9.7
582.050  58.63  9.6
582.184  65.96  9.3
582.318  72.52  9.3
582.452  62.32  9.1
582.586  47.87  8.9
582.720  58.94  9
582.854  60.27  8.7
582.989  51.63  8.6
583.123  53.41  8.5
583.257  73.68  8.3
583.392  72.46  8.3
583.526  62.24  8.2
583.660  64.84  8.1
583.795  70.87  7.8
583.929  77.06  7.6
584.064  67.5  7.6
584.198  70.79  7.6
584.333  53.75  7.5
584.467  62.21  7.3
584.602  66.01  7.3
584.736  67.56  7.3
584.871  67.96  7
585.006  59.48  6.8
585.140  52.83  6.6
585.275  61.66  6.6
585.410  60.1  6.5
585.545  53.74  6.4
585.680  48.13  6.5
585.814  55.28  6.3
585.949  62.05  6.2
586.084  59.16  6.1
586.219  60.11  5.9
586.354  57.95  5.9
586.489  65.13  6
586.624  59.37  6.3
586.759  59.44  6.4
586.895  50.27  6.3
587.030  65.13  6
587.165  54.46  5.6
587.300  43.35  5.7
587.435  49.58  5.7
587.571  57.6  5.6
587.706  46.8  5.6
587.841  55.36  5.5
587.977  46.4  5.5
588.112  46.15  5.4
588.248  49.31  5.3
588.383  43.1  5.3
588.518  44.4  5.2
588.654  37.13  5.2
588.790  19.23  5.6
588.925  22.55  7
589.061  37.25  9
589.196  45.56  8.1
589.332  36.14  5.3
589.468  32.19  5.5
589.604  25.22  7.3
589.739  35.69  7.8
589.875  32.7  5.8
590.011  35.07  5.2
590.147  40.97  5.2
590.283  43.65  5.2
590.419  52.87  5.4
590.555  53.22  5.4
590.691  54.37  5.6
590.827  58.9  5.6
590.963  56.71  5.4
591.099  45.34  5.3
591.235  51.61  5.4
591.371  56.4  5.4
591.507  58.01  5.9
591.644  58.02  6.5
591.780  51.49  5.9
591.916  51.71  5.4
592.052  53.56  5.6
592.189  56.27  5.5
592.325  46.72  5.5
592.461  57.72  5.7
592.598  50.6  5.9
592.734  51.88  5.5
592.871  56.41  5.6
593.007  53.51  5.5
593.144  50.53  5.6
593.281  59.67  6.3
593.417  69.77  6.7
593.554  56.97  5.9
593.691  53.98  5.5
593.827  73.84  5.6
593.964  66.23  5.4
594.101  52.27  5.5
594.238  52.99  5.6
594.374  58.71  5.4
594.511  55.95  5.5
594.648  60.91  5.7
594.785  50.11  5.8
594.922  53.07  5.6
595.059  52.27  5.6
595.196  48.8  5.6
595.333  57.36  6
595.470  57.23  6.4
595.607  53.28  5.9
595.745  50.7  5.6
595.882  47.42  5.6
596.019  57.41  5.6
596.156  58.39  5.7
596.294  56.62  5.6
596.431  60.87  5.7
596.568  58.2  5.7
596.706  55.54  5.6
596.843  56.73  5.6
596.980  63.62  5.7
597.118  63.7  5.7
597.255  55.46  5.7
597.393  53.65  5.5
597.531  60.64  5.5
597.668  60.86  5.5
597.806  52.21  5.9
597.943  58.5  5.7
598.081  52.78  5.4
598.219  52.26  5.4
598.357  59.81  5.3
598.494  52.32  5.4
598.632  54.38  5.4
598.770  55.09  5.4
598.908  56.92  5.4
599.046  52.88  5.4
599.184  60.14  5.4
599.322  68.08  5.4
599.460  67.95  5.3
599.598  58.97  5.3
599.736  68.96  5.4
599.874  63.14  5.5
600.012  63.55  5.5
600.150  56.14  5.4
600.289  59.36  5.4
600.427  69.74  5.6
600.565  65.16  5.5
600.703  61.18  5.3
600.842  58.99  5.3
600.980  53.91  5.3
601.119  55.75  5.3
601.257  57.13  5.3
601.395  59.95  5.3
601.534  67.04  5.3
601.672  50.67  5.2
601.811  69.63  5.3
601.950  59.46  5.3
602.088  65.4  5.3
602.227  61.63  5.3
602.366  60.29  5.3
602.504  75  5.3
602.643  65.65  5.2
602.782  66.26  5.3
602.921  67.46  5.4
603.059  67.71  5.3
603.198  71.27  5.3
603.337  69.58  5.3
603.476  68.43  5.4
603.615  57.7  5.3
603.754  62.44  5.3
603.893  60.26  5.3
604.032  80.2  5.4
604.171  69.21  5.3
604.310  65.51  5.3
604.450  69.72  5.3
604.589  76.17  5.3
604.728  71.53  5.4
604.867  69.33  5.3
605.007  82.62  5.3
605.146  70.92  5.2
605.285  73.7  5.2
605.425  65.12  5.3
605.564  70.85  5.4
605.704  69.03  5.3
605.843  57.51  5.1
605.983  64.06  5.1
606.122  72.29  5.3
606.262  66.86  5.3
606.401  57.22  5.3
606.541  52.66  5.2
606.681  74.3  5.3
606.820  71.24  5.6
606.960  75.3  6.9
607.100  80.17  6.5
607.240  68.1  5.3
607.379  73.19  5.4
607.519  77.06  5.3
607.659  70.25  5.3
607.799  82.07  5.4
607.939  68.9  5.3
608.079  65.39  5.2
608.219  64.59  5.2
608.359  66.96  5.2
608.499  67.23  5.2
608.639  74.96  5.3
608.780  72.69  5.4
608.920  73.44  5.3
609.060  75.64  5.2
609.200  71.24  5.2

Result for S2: 0.190 mag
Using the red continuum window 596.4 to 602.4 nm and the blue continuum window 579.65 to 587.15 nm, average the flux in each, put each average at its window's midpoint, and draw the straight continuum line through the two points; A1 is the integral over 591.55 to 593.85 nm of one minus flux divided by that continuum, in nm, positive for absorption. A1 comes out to 0.21 nm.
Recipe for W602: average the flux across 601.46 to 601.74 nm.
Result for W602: 58.9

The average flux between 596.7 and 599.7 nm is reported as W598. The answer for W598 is 58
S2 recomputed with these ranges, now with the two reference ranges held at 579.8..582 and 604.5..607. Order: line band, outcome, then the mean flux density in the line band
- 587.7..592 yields 0.48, 44.5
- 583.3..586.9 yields 0.12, 62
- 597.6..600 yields 0.17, 58.7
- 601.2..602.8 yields 0.10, 63.1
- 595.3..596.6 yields 0.23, 55.6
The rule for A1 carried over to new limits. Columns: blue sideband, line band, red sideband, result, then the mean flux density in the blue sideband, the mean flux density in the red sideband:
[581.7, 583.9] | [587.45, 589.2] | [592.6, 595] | 0.514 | 63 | 57.3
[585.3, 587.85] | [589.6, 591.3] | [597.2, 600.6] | 0.334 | 56.1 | 59.1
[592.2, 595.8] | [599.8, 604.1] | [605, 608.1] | 0.076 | 55.9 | 69.8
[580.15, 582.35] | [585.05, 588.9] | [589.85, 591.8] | 0.389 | 68.5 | 50.3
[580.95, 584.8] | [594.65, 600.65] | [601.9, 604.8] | 0.802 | 65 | 67.3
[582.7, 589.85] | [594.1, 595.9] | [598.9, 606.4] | 0.179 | 53.7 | 65.2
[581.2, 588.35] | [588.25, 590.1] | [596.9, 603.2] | 0.773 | 59.7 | 60.8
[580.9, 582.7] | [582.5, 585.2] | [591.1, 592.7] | 0.005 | 65.7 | 53.4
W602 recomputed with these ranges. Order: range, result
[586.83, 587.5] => 52.6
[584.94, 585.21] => 56.3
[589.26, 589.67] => 31.3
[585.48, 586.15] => 55.7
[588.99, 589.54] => 37.6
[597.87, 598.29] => 54.5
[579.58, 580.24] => 69.5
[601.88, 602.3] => 62.1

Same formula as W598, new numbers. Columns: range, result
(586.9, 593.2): 47.2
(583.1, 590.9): 52.7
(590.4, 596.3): 55.2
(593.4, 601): 58.1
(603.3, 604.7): 68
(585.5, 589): 50.4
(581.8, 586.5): 62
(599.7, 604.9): 64.7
